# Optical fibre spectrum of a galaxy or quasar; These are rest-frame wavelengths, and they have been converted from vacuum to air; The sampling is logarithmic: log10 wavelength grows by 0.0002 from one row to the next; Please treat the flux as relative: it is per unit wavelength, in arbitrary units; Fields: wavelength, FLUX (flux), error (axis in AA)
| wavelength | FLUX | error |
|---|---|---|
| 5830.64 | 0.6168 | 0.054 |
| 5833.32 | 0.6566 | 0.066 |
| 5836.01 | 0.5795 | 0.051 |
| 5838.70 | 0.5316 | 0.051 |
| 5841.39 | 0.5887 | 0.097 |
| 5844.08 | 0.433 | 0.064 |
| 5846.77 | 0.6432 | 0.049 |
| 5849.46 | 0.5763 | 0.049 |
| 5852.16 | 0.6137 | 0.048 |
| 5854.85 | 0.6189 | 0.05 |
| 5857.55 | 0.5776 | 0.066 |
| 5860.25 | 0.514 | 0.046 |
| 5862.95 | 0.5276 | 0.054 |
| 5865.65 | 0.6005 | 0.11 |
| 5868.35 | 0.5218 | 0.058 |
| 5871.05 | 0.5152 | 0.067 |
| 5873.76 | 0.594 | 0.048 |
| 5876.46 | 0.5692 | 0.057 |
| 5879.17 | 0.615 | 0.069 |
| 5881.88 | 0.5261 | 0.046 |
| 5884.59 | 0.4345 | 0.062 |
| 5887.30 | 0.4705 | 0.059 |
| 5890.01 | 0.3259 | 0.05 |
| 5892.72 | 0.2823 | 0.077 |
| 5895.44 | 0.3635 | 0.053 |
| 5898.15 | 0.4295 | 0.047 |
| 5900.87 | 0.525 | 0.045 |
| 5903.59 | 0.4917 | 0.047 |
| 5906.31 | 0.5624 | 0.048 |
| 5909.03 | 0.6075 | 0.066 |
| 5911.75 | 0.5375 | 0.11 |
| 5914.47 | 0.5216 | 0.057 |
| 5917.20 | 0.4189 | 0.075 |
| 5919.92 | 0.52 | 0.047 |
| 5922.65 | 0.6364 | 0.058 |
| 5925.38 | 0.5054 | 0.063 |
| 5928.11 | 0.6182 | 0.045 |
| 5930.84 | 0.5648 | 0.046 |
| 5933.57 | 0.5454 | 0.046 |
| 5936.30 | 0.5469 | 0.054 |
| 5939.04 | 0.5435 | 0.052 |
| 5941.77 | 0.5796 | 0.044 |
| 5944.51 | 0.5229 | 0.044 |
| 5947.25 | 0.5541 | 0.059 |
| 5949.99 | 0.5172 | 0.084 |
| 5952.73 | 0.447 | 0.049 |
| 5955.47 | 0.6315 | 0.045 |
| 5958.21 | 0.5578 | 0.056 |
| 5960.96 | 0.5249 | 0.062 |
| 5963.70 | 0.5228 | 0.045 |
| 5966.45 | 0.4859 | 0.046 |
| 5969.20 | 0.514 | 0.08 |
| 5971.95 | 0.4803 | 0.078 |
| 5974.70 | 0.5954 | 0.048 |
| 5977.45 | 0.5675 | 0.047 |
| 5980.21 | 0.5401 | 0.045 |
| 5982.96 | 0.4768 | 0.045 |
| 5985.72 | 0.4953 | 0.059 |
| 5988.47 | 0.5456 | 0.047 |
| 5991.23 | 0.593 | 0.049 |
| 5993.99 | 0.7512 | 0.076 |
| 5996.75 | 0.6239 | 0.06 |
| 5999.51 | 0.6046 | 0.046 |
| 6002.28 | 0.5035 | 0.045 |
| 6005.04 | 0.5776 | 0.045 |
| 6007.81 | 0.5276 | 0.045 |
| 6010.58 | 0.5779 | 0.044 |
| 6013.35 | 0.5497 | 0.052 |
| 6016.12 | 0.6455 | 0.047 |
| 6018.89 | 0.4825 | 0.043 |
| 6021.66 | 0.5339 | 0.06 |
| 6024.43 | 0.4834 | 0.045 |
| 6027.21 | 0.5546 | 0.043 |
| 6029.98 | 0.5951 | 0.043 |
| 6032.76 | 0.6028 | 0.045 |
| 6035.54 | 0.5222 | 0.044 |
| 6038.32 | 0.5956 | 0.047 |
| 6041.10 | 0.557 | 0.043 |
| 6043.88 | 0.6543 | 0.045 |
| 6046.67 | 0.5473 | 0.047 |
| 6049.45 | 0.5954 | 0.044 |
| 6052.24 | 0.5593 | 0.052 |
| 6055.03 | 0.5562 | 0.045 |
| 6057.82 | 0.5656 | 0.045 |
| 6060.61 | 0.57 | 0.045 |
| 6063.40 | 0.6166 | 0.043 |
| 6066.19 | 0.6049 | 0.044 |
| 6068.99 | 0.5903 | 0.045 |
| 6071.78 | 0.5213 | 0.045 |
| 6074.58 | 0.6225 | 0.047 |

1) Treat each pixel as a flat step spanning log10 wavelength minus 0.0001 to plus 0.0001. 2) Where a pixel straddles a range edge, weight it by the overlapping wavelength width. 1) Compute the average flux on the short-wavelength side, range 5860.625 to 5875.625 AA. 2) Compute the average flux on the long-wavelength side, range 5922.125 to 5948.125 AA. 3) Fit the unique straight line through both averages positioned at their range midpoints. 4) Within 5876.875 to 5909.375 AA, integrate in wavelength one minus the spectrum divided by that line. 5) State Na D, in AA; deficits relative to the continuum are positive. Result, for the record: 5.0 AA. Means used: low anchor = 0.55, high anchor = 0.559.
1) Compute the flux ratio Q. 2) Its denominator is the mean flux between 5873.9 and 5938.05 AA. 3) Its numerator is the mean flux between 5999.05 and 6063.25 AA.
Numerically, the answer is 1.1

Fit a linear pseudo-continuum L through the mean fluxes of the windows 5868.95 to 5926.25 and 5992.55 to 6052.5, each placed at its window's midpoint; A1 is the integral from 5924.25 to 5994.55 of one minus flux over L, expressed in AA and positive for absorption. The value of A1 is -1.2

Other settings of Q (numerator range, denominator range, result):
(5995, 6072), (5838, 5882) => 1.01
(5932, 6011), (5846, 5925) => 1.06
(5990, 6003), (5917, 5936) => 1.12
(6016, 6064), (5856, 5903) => 1.15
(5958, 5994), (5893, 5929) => 1.06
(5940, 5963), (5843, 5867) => 0.95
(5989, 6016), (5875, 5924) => 1.20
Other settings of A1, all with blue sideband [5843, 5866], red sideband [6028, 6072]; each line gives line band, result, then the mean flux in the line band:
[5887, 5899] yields 4.3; 0.364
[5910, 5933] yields 1.2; 0.542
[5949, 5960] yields 0.7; 0.539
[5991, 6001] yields -1.2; 0.647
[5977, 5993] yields 1.0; 0.54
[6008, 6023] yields 0.6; 0.556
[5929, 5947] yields 0.6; 0.553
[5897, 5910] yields 1.1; 0.522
